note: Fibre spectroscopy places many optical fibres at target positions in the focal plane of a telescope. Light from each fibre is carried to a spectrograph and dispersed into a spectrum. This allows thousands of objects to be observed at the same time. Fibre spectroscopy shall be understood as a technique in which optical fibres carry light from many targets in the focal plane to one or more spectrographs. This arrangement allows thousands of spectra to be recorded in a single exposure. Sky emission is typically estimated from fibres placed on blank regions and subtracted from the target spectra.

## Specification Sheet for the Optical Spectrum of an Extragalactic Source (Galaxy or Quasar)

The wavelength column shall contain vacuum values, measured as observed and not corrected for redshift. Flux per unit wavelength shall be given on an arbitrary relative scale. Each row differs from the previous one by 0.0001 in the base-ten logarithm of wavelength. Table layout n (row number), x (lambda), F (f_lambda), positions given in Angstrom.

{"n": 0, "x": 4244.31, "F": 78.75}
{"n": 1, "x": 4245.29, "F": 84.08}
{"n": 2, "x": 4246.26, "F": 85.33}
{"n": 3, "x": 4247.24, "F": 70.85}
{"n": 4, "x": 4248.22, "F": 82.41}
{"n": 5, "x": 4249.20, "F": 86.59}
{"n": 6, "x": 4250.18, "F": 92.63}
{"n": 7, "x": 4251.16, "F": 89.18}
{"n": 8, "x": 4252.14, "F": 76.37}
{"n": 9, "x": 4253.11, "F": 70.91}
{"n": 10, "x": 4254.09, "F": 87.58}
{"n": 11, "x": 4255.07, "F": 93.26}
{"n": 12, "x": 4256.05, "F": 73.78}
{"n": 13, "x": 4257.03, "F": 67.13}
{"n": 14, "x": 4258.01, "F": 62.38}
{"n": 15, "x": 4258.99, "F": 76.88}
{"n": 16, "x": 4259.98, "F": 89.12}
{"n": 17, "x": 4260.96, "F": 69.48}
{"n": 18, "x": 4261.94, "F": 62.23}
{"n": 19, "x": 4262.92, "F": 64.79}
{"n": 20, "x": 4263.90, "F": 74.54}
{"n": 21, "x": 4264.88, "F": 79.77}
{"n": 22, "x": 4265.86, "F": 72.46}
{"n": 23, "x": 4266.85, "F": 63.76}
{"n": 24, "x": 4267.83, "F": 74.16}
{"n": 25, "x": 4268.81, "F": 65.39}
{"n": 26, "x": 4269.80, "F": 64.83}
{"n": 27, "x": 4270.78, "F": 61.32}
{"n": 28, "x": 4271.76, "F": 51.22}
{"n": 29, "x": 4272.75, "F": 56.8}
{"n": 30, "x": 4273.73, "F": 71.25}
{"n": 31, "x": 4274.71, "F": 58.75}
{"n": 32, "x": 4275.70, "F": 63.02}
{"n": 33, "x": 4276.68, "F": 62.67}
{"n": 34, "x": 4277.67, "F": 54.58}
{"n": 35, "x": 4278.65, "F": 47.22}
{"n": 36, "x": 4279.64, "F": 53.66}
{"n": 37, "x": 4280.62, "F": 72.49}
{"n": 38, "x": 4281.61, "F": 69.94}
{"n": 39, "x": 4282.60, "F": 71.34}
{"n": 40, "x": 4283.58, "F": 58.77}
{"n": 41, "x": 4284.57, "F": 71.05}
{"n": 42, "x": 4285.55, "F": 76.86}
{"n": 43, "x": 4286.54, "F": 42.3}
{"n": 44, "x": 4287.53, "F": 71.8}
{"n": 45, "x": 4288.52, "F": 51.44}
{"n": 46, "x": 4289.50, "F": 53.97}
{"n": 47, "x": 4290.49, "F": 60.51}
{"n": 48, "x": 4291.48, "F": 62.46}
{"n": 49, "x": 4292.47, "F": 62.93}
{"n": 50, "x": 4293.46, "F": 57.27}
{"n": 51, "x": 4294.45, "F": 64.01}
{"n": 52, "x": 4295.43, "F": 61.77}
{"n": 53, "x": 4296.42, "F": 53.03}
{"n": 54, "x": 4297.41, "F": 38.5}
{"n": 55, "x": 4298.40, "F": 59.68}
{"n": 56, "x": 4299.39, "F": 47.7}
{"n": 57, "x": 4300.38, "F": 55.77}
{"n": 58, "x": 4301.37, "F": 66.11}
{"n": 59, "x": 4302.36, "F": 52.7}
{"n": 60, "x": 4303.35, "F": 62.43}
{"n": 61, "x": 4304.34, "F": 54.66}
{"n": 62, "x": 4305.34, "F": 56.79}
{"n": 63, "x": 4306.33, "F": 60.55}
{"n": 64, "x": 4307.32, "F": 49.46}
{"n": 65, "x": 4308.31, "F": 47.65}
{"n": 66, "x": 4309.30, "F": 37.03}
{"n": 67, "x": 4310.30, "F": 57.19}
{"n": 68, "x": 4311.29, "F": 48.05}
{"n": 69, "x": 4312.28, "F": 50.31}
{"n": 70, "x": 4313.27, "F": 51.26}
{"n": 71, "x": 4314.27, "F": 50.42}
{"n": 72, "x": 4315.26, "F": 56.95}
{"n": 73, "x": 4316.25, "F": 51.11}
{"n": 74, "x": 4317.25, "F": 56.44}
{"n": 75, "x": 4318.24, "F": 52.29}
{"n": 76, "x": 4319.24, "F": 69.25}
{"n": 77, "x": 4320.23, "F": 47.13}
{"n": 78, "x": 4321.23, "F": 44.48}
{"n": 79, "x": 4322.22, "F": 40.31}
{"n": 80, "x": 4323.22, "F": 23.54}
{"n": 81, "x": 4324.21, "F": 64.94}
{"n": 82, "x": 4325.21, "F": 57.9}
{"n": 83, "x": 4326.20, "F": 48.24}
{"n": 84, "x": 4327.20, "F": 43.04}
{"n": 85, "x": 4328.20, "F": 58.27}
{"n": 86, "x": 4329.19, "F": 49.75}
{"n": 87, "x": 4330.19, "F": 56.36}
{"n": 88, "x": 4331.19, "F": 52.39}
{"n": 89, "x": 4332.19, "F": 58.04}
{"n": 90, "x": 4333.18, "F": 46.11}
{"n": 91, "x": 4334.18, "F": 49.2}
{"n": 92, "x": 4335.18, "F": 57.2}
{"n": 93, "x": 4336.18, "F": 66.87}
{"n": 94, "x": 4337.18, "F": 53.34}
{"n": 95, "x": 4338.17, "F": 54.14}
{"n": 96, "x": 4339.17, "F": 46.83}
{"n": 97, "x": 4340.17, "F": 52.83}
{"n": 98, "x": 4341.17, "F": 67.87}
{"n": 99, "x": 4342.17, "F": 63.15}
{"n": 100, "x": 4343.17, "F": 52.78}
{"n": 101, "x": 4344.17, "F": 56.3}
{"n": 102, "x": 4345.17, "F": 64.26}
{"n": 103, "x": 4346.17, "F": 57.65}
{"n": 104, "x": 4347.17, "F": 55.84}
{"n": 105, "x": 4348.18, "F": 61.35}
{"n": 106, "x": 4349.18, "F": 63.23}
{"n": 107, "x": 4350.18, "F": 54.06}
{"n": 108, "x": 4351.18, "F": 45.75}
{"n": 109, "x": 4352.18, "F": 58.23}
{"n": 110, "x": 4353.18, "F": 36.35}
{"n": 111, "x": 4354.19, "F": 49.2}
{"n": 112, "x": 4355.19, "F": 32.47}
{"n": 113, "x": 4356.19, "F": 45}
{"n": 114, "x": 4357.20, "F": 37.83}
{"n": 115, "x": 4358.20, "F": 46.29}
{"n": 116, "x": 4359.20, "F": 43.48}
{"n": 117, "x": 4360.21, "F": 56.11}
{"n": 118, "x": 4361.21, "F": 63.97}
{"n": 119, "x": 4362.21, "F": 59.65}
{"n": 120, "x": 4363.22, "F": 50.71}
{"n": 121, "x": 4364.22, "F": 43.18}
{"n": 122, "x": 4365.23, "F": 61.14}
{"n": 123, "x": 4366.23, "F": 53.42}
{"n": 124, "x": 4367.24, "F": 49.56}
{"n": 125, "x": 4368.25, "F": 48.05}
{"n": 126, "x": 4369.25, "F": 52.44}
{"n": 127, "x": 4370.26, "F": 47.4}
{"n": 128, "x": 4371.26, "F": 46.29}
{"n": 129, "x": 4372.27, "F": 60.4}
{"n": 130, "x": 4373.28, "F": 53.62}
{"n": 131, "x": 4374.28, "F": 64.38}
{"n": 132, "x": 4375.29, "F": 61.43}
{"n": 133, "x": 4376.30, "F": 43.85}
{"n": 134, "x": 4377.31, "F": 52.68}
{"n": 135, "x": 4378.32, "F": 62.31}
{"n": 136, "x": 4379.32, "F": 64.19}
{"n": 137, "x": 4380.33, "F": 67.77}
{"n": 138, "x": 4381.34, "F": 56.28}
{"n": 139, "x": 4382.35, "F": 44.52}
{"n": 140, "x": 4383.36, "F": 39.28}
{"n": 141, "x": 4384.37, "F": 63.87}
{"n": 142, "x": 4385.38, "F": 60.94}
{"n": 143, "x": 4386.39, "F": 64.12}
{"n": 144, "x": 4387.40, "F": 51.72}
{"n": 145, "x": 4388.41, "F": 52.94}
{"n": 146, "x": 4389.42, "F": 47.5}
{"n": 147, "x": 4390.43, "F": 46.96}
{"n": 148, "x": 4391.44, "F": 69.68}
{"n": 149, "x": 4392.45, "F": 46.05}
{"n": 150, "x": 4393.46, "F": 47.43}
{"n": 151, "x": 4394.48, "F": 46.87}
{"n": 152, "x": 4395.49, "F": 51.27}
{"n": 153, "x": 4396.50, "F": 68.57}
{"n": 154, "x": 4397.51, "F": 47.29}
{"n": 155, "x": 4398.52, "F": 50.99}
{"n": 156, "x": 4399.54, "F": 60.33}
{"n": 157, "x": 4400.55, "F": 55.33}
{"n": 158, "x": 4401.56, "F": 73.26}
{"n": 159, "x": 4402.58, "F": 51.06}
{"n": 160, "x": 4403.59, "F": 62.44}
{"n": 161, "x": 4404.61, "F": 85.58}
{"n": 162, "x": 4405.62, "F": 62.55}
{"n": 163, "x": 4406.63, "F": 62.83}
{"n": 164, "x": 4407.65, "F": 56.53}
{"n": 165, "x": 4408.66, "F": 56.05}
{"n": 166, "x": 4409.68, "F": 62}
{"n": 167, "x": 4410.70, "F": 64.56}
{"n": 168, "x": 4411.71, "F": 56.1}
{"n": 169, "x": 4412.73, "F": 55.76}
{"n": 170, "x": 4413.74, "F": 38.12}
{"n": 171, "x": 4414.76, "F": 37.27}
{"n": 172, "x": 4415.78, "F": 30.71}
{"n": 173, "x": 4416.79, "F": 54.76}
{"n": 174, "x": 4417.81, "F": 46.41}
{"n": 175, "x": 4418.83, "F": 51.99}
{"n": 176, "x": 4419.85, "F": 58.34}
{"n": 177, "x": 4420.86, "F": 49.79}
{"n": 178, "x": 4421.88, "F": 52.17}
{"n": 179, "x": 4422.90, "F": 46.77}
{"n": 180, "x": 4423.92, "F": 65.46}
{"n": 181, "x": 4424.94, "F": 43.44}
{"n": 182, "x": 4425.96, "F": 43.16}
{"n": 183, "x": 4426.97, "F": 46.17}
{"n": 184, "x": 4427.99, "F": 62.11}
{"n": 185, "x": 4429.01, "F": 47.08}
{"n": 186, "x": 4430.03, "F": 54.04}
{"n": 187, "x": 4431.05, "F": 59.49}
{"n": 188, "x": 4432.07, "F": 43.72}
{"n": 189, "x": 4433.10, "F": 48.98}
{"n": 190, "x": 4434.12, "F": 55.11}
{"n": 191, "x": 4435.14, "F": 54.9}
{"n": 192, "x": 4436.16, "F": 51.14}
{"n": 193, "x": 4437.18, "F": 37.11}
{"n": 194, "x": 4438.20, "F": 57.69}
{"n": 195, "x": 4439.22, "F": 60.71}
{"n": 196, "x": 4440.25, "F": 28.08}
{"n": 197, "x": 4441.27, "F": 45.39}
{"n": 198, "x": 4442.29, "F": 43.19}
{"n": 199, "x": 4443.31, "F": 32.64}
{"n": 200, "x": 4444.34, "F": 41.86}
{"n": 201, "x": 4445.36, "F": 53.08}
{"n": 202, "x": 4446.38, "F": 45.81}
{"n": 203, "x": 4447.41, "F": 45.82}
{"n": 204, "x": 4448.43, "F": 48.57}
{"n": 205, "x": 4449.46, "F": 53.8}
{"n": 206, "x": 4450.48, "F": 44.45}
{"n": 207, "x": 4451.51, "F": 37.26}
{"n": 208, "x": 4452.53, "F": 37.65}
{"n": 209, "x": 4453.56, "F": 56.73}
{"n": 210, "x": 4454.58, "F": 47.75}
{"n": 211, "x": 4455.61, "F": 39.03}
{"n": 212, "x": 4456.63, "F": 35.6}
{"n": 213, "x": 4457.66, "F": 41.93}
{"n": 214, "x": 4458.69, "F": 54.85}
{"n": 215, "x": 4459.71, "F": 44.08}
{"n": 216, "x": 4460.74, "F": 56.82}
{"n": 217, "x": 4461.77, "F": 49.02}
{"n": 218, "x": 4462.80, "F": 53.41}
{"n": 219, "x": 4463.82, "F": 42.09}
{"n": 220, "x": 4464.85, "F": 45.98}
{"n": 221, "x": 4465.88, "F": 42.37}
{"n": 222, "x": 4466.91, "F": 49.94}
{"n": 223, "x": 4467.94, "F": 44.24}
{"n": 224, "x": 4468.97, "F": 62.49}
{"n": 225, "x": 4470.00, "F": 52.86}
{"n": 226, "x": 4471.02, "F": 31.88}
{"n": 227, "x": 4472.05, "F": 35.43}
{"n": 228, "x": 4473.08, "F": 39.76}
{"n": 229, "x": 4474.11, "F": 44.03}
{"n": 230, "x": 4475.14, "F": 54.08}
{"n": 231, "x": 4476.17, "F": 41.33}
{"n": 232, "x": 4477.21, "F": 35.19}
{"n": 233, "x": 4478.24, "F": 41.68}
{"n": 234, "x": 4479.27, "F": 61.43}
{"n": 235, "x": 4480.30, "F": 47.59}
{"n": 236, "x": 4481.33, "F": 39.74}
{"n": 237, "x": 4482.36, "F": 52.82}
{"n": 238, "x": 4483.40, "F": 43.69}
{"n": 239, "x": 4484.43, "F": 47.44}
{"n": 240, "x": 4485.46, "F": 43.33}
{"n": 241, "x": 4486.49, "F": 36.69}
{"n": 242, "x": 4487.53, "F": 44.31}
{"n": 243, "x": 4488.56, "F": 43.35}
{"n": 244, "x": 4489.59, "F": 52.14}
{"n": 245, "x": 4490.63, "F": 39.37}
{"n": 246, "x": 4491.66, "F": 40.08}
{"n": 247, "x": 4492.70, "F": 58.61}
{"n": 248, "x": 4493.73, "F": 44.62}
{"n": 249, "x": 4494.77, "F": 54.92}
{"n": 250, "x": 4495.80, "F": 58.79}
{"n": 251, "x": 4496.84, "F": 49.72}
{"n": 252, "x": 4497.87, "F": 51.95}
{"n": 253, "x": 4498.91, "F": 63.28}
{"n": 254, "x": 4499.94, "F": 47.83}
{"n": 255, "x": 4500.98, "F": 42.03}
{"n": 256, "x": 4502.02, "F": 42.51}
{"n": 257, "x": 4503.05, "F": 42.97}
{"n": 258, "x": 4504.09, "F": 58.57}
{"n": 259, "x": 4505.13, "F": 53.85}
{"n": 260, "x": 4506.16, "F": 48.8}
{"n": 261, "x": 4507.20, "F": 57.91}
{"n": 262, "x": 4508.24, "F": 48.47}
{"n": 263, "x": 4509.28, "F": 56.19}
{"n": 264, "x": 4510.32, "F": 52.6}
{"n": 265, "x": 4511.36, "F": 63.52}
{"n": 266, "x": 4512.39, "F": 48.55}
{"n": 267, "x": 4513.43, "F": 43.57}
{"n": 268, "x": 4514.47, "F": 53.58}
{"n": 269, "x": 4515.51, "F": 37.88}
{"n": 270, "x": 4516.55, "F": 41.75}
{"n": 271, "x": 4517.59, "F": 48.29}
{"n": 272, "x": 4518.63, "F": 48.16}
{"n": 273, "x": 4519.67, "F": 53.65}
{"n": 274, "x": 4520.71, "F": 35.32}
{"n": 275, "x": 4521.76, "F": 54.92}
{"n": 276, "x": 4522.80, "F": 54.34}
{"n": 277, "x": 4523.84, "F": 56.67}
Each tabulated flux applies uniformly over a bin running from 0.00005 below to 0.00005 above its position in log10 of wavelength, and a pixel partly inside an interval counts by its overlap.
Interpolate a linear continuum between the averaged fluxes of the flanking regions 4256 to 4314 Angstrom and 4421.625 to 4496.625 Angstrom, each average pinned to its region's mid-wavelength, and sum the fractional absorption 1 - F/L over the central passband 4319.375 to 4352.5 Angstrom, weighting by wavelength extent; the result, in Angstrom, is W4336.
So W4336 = 1.7 Angstrom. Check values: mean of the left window 60.8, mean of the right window 47.1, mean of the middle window 53.8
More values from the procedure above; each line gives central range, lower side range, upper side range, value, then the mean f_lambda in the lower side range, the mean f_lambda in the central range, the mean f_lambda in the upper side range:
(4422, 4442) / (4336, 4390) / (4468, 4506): 0.1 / 53.8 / 50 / 47.2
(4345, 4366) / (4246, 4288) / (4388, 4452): 2.8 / 69.9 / 51.5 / 51.7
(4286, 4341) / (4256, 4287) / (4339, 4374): 5.1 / 65.6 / 53.6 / 52.6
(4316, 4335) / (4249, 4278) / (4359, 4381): 3.3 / 71.1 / 51.1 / 55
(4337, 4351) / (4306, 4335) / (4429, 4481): -2.0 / 51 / 57.2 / 46.6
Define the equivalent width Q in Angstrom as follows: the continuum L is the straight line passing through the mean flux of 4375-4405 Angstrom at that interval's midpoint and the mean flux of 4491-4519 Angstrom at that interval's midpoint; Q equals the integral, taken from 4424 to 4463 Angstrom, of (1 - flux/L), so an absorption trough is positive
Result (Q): 4.4 Angstrom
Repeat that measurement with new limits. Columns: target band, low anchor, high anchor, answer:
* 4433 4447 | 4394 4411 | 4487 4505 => 2.2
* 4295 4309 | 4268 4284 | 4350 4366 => 0.8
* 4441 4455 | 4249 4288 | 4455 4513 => 1.7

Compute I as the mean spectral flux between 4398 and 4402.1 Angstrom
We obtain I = 59.8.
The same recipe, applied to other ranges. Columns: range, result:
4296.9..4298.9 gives 49.1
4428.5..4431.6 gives 53.4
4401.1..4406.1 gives 66.9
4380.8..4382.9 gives 50.4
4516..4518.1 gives 44.9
